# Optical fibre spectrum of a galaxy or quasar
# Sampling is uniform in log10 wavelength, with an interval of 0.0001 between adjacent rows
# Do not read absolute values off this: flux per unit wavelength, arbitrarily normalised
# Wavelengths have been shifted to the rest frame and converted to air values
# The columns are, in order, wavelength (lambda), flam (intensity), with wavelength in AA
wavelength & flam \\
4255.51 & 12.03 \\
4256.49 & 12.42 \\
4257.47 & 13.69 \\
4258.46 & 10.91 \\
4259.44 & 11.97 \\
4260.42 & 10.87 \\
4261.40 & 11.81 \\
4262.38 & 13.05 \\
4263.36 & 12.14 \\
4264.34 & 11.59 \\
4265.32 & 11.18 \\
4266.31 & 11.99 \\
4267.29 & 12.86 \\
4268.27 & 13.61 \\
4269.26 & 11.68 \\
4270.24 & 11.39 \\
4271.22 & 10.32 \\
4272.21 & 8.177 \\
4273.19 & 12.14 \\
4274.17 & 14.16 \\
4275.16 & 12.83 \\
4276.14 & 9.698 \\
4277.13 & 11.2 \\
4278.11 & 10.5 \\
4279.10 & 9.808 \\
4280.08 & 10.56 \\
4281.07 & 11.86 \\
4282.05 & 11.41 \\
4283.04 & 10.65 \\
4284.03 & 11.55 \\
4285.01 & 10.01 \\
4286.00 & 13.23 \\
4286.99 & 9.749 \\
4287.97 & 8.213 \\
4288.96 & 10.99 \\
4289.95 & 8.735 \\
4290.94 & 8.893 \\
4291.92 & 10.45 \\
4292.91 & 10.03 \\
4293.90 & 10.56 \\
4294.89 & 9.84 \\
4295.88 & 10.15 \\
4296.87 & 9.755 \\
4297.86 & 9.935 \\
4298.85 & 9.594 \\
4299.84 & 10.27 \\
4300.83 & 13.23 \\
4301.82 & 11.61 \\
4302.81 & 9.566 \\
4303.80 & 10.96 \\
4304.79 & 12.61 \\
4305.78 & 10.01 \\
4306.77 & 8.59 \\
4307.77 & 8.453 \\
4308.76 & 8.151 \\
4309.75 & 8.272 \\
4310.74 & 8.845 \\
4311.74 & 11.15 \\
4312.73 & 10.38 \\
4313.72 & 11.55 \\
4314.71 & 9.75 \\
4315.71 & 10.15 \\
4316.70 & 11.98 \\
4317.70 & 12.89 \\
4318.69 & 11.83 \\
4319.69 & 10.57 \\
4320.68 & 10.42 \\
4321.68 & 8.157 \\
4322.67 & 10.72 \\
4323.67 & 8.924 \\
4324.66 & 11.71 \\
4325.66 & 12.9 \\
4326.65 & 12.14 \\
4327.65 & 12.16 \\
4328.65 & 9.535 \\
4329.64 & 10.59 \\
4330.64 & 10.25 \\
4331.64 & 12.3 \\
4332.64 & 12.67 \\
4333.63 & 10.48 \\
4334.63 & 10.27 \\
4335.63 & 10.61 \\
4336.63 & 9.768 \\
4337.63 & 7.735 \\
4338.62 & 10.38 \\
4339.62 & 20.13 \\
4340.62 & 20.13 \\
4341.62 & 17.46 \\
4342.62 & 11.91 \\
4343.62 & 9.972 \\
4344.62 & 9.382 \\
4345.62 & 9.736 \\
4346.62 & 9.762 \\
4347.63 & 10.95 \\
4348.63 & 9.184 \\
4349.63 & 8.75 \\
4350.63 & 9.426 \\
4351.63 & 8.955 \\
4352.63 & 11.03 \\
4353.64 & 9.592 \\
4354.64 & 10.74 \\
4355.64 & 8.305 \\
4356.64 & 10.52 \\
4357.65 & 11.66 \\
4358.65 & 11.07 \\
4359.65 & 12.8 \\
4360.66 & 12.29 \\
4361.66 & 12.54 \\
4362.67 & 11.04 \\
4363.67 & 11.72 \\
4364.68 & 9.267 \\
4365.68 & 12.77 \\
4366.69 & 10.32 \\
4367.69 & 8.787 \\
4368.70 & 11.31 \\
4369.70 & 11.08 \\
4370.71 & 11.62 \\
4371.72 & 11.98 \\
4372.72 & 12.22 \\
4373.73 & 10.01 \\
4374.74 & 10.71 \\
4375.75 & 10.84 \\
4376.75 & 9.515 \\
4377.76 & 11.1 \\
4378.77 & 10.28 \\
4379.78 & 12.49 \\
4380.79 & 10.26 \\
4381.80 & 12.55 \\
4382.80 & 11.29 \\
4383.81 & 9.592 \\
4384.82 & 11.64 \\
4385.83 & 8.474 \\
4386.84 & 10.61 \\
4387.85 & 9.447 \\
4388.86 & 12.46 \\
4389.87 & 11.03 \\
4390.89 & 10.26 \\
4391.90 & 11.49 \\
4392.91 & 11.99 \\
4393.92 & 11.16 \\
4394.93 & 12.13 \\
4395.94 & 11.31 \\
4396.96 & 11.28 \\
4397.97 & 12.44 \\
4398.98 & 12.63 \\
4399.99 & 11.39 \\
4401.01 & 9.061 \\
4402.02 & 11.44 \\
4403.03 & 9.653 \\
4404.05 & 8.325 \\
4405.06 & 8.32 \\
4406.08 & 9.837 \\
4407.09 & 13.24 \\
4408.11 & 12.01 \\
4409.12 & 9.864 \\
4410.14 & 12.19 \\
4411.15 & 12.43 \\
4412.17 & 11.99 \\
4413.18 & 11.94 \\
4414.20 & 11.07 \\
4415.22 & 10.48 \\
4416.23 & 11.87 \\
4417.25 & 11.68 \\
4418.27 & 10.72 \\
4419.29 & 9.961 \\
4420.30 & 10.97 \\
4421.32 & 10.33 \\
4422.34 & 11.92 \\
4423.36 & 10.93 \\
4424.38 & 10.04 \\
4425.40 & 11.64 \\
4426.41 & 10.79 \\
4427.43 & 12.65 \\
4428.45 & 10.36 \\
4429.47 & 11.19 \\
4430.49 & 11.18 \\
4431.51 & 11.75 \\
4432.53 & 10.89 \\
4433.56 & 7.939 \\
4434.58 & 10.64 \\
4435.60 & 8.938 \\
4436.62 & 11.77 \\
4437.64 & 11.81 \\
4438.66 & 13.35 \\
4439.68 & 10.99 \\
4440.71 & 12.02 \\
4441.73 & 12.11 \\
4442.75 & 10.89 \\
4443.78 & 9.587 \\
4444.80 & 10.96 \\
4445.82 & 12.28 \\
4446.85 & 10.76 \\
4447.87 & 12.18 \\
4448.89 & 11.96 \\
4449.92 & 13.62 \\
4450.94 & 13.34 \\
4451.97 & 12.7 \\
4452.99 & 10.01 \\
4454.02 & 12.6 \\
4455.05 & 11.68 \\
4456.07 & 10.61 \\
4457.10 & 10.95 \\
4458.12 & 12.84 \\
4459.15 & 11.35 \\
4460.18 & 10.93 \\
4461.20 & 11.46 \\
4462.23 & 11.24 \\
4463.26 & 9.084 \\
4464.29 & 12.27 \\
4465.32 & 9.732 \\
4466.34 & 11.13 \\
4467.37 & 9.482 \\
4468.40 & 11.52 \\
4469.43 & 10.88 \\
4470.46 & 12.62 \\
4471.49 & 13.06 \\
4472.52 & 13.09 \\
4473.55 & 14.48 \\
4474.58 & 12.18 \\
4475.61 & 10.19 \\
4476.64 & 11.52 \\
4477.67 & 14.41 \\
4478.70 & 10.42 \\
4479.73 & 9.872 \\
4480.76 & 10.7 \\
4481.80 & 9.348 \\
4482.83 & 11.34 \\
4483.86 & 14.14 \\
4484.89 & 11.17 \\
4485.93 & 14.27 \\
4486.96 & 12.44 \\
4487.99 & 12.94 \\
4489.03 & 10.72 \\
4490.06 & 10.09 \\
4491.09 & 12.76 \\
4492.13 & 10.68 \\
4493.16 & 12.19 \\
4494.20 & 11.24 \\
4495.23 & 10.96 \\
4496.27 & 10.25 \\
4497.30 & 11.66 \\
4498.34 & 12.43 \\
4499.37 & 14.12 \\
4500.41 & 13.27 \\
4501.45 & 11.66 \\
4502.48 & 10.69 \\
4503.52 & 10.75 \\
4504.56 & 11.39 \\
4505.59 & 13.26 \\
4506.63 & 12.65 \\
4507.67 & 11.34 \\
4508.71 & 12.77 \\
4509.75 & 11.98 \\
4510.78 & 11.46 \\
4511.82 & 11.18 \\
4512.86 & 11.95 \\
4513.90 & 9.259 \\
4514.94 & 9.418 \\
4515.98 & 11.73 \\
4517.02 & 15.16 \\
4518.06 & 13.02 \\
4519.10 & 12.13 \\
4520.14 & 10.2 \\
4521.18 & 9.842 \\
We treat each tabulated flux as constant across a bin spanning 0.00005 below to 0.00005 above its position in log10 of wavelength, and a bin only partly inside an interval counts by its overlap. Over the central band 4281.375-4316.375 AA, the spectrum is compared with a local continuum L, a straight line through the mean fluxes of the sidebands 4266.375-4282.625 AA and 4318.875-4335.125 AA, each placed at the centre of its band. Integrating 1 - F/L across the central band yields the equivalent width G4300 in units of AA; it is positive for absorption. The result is 2.9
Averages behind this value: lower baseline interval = 11.4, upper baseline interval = 10.9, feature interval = 10.2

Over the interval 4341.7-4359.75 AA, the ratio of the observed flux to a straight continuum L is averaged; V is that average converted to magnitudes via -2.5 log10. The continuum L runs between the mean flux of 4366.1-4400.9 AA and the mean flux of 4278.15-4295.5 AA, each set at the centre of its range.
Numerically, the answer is 0.05 mag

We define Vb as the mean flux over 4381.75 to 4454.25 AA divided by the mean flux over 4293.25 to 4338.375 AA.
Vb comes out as 1.06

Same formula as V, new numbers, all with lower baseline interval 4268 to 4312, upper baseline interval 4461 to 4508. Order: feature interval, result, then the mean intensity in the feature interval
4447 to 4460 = -0.040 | 11.9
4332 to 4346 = -0.134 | 12.2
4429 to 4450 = 0.017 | 11.2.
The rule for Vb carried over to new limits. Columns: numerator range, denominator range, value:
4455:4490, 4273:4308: 1.09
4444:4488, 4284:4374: 1.08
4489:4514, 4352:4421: 1.06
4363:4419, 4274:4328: 1.04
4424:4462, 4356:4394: 1.03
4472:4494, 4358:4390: 1.07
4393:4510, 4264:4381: 1.05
